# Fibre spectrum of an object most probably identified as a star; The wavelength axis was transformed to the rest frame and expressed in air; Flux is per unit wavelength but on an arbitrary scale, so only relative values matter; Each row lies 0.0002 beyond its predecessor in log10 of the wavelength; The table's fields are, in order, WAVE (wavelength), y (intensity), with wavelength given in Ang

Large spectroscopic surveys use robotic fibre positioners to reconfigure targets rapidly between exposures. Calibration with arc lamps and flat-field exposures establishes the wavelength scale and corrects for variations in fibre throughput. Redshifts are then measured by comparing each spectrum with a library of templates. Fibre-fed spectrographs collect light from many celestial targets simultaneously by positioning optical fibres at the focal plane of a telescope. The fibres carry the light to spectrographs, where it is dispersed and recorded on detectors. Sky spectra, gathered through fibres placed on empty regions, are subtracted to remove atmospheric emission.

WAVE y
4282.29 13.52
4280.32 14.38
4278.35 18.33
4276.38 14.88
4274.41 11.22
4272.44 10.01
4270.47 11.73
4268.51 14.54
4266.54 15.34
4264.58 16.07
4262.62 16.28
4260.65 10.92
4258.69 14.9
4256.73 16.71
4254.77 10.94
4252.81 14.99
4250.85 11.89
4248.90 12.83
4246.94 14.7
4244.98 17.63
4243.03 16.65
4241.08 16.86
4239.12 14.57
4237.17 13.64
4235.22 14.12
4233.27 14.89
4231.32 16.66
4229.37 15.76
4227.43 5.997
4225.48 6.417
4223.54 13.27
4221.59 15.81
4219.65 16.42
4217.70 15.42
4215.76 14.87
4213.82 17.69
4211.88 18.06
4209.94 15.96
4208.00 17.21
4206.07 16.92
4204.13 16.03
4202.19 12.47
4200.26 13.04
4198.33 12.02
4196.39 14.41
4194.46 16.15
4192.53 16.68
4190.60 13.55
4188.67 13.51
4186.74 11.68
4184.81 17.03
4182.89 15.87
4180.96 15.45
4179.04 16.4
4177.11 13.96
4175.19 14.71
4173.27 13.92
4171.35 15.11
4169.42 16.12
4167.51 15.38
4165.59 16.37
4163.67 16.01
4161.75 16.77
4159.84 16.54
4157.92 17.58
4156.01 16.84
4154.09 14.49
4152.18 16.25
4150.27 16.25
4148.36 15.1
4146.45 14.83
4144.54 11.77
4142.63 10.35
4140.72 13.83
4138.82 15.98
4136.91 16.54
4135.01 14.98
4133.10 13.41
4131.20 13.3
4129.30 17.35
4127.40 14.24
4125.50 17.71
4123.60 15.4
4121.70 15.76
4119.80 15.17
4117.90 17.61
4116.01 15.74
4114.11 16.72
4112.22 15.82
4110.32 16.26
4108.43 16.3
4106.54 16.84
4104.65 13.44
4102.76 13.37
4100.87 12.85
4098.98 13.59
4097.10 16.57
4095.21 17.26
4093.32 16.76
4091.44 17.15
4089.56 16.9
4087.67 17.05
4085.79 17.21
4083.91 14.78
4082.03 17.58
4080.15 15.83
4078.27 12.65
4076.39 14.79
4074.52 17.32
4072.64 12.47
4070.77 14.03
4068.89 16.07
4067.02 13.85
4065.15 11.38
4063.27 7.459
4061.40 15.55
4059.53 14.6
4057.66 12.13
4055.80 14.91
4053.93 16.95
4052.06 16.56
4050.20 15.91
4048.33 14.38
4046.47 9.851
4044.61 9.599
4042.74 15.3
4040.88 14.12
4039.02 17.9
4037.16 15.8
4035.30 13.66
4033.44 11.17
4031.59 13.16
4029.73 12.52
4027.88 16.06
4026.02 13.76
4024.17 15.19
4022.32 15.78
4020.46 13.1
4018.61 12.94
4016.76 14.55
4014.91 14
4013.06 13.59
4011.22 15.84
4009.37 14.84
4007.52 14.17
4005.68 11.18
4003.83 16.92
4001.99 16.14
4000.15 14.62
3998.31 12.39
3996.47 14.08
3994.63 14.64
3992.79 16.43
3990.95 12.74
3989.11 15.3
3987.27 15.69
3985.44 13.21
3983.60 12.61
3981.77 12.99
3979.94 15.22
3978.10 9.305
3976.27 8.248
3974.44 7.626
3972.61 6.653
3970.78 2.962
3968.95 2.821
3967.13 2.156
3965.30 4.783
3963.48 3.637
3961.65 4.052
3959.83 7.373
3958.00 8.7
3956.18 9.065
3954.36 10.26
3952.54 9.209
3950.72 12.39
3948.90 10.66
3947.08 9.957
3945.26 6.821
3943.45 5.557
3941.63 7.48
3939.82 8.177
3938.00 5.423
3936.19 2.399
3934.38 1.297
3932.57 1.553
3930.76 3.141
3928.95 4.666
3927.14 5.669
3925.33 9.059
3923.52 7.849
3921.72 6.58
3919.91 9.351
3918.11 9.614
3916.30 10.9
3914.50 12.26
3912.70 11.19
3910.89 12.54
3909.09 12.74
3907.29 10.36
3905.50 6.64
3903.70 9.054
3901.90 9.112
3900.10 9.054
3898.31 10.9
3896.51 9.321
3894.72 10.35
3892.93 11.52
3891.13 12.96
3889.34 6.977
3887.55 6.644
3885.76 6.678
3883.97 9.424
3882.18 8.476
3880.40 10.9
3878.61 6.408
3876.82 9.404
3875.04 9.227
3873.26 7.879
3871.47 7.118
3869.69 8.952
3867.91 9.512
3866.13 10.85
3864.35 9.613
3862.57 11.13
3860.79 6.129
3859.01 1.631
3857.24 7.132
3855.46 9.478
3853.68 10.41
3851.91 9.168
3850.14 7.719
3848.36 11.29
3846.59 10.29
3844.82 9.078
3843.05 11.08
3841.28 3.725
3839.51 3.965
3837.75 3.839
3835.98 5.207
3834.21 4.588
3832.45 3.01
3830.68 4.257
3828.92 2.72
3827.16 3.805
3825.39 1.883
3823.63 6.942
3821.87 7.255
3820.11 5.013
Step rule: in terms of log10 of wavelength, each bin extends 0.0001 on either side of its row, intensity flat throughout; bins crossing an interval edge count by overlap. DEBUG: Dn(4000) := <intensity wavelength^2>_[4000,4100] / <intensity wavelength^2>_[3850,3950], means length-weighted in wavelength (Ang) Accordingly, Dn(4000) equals 1.9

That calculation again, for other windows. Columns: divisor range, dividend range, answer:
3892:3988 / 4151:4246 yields 2.07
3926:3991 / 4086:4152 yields 2.15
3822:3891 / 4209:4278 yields 2.35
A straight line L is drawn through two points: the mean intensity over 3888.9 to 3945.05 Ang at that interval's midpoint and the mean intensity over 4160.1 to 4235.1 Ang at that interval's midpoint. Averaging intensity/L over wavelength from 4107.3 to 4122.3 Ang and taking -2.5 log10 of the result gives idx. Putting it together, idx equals -0.25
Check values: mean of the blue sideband 8.17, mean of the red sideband 14.8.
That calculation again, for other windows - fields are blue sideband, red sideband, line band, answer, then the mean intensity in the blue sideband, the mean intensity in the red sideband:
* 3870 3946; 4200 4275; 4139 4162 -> -0.180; 8.16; 14.4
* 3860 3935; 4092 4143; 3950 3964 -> 0.269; 8.67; 15.4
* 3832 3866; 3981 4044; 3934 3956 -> 0.443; 7.43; 14.3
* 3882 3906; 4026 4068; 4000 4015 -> -0.165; 9.13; 13.8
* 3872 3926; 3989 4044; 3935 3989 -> 0.429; 9.43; 14.4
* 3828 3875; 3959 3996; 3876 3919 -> -0.194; 7.34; 9.49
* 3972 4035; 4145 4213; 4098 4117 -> -0.037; 13.5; 15.4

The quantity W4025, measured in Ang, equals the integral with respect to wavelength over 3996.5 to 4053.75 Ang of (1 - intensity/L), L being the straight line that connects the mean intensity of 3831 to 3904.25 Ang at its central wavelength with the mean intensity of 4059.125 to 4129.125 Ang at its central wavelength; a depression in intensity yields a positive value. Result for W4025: -4.8 Ang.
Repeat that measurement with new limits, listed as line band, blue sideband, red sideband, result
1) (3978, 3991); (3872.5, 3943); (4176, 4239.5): -4.99 Ang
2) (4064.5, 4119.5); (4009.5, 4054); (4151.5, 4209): -3.15 Ang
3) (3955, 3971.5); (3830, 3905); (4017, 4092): 8.96 Ang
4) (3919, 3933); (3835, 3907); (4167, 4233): 4.95 Ang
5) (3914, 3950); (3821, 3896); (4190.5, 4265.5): 8.37 Ang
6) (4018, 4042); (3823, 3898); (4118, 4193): -4.54 Ang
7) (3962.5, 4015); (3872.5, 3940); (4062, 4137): -0.46 Ang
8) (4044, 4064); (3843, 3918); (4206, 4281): -3.05 Ang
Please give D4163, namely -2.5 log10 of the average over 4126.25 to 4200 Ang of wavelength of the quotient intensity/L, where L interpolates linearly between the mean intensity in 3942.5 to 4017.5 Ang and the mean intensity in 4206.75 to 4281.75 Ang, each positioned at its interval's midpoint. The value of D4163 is -0.13 mag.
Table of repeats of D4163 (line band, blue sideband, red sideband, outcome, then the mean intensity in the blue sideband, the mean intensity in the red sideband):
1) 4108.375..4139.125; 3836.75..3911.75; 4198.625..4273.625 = -0.24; 8.78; 14.4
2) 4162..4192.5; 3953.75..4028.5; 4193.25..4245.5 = -0.07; 11.6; 14.8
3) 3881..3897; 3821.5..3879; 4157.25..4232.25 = -0.15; 7.12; 14.9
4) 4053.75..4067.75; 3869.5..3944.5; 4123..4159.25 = -0.04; 8.19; 15.1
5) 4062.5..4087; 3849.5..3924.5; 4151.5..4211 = -0.10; 9.13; 15.3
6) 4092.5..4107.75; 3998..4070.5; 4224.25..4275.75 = -0.08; 14.1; 13.7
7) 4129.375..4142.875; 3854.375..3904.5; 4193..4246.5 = -0.09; 8.79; 14.8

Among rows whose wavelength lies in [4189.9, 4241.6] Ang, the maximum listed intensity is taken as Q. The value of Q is 18.06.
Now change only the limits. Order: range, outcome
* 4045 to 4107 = 17.58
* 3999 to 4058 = 17.9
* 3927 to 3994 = 16.43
